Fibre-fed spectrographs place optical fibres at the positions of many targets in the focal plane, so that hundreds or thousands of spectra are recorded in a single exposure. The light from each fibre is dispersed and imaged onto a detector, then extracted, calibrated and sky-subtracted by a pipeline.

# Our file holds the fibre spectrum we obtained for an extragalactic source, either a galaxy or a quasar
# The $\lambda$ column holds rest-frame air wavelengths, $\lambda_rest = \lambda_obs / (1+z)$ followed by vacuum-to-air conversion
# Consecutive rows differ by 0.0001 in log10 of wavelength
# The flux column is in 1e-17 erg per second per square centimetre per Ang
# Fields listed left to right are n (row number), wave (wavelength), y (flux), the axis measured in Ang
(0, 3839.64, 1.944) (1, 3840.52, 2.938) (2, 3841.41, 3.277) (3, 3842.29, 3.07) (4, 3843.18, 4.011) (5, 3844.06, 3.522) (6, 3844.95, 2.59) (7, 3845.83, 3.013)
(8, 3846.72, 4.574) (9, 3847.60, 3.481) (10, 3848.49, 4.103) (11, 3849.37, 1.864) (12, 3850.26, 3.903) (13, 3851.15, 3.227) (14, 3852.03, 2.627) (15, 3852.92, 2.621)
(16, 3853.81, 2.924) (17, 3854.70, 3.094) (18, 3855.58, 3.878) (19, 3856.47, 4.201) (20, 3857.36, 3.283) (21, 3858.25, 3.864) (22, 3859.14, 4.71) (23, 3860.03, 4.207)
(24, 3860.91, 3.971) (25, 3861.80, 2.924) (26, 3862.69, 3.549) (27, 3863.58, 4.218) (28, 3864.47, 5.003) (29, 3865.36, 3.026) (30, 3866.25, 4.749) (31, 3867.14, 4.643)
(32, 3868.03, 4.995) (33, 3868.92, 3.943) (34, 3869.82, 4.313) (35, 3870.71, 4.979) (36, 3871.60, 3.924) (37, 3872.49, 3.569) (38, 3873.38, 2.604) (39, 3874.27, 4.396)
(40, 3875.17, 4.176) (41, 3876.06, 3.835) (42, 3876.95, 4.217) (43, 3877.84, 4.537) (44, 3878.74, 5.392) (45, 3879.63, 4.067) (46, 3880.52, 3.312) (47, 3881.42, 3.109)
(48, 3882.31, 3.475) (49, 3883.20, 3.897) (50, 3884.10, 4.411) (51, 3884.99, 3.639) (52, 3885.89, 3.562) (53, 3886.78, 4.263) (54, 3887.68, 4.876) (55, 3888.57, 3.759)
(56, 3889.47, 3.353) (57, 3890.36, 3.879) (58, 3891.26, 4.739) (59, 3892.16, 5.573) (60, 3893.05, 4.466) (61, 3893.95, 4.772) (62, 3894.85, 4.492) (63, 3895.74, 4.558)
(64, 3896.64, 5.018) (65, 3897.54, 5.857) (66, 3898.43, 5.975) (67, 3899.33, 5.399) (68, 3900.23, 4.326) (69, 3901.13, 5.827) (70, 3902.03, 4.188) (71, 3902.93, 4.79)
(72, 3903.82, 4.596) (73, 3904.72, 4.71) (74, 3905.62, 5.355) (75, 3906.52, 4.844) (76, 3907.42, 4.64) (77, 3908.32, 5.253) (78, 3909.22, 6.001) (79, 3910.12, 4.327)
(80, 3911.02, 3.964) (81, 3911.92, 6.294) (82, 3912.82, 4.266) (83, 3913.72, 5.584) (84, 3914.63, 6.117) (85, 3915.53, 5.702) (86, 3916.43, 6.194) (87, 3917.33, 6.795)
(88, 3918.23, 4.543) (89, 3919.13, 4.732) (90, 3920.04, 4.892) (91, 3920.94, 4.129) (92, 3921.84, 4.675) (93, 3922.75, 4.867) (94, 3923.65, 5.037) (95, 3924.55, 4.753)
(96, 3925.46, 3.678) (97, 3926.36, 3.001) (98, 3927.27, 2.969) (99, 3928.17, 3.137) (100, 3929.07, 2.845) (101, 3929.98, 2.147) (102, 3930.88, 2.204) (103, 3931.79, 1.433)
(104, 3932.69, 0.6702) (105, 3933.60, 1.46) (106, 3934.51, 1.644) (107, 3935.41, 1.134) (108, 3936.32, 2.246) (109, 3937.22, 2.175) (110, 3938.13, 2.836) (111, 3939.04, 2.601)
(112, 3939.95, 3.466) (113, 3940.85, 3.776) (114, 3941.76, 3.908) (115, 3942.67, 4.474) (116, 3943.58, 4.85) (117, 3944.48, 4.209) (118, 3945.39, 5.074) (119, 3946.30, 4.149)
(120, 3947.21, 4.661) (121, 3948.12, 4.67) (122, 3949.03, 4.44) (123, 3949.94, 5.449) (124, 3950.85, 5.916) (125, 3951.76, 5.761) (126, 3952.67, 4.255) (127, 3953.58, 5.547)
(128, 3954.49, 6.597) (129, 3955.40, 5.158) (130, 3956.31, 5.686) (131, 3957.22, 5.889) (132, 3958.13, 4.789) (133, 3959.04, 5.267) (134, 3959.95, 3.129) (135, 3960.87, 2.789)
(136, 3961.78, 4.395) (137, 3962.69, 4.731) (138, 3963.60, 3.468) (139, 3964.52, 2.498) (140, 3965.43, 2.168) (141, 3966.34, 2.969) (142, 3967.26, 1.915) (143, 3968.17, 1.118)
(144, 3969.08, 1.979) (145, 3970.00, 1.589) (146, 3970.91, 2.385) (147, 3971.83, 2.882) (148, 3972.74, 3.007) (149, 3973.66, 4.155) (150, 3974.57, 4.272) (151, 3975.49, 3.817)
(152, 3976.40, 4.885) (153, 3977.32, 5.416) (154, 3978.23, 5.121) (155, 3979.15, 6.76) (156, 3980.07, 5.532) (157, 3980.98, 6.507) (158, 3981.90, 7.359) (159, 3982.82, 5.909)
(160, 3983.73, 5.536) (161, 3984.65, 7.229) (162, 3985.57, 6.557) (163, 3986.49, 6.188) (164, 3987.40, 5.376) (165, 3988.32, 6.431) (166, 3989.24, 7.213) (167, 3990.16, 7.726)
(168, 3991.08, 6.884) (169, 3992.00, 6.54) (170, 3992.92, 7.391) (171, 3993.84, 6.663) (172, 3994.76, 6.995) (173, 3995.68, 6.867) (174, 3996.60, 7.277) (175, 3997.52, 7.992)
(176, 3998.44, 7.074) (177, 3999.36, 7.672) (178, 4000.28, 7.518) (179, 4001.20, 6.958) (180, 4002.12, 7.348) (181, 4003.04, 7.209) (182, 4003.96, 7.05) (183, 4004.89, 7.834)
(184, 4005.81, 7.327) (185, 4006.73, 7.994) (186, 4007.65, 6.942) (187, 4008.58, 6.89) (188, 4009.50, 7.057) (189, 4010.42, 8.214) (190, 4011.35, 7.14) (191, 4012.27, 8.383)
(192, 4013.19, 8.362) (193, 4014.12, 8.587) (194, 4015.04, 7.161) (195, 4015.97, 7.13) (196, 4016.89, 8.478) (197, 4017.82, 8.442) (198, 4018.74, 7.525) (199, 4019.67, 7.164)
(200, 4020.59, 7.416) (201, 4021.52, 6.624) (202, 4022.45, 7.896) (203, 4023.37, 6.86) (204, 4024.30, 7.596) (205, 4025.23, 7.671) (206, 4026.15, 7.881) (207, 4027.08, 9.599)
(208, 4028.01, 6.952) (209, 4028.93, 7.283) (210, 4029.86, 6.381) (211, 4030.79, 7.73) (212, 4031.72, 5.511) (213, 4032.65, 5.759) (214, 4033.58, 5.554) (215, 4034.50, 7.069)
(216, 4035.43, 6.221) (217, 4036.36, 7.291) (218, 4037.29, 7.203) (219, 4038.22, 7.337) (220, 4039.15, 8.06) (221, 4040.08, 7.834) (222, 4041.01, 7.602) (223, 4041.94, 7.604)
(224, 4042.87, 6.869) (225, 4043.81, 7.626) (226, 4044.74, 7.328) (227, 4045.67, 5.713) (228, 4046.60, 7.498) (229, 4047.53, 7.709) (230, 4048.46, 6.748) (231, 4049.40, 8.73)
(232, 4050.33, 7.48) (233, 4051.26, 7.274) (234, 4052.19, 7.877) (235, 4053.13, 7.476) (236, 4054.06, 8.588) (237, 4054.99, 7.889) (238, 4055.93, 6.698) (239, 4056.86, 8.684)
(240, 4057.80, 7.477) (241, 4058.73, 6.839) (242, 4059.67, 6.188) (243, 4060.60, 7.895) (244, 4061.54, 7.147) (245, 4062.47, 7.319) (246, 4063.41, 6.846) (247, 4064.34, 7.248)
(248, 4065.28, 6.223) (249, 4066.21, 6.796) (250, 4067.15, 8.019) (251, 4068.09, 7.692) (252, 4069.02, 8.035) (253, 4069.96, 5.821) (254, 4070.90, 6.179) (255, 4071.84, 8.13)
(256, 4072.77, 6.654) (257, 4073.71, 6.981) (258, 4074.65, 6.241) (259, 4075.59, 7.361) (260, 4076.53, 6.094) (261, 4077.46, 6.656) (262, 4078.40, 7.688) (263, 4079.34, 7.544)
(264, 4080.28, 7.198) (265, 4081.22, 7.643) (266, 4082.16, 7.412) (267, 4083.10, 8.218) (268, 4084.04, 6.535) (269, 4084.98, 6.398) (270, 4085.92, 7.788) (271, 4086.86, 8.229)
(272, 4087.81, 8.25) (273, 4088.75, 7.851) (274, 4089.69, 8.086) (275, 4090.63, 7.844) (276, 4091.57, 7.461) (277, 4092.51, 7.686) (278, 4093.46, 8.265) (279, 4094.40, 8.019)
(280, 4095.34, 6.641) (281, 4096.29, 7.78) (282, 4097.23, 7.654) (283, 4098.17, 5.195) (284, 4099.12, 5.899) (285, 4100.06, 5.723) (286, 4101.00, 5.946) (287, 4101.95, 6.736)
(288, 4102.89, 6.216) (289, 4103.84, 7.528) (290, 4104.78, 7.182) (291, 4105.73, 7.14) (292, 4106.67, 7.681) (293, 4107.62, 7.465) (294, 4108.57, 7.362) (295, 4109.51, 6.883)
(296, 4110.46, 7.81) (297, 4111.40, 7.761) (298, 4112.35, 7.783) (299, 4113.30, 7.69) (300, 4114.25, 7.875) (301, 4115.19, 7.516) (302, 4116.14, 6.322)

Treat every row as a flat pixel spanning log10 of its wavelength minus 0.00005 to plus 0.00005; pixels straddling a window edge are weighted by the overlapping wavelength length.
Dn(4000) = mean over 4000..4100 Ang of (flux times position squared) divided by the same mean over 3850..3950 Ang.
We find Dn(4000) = 1.9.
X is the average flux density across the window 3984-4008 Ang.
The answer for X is 7.08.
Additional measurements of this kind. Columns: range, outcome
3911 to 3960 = 4.19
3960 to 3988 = 4.28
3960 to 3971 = 2.69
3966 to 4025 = 6.33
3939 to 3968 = 4.33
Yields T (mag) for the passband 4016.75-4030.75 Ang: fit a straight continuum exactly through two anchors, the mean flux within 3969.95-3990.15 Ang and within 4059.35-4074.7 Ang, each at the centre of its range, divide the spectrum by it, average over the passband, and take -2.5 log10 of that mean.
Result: -0.218 mag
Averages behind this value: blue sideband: 5.32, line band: 7.57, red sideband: 7.06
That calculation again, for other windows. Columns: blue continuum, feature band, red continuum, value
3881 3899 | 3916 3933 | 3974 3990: 0.27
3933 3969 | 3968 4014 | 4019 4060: -0.14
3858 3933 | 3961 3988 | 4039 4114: 0.29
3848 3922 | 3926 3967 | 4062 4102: 0.39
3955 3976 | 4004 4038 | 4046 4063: -0.23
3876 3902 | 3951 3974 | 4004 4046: 0.49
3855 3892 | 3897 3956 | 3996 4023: 0.23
